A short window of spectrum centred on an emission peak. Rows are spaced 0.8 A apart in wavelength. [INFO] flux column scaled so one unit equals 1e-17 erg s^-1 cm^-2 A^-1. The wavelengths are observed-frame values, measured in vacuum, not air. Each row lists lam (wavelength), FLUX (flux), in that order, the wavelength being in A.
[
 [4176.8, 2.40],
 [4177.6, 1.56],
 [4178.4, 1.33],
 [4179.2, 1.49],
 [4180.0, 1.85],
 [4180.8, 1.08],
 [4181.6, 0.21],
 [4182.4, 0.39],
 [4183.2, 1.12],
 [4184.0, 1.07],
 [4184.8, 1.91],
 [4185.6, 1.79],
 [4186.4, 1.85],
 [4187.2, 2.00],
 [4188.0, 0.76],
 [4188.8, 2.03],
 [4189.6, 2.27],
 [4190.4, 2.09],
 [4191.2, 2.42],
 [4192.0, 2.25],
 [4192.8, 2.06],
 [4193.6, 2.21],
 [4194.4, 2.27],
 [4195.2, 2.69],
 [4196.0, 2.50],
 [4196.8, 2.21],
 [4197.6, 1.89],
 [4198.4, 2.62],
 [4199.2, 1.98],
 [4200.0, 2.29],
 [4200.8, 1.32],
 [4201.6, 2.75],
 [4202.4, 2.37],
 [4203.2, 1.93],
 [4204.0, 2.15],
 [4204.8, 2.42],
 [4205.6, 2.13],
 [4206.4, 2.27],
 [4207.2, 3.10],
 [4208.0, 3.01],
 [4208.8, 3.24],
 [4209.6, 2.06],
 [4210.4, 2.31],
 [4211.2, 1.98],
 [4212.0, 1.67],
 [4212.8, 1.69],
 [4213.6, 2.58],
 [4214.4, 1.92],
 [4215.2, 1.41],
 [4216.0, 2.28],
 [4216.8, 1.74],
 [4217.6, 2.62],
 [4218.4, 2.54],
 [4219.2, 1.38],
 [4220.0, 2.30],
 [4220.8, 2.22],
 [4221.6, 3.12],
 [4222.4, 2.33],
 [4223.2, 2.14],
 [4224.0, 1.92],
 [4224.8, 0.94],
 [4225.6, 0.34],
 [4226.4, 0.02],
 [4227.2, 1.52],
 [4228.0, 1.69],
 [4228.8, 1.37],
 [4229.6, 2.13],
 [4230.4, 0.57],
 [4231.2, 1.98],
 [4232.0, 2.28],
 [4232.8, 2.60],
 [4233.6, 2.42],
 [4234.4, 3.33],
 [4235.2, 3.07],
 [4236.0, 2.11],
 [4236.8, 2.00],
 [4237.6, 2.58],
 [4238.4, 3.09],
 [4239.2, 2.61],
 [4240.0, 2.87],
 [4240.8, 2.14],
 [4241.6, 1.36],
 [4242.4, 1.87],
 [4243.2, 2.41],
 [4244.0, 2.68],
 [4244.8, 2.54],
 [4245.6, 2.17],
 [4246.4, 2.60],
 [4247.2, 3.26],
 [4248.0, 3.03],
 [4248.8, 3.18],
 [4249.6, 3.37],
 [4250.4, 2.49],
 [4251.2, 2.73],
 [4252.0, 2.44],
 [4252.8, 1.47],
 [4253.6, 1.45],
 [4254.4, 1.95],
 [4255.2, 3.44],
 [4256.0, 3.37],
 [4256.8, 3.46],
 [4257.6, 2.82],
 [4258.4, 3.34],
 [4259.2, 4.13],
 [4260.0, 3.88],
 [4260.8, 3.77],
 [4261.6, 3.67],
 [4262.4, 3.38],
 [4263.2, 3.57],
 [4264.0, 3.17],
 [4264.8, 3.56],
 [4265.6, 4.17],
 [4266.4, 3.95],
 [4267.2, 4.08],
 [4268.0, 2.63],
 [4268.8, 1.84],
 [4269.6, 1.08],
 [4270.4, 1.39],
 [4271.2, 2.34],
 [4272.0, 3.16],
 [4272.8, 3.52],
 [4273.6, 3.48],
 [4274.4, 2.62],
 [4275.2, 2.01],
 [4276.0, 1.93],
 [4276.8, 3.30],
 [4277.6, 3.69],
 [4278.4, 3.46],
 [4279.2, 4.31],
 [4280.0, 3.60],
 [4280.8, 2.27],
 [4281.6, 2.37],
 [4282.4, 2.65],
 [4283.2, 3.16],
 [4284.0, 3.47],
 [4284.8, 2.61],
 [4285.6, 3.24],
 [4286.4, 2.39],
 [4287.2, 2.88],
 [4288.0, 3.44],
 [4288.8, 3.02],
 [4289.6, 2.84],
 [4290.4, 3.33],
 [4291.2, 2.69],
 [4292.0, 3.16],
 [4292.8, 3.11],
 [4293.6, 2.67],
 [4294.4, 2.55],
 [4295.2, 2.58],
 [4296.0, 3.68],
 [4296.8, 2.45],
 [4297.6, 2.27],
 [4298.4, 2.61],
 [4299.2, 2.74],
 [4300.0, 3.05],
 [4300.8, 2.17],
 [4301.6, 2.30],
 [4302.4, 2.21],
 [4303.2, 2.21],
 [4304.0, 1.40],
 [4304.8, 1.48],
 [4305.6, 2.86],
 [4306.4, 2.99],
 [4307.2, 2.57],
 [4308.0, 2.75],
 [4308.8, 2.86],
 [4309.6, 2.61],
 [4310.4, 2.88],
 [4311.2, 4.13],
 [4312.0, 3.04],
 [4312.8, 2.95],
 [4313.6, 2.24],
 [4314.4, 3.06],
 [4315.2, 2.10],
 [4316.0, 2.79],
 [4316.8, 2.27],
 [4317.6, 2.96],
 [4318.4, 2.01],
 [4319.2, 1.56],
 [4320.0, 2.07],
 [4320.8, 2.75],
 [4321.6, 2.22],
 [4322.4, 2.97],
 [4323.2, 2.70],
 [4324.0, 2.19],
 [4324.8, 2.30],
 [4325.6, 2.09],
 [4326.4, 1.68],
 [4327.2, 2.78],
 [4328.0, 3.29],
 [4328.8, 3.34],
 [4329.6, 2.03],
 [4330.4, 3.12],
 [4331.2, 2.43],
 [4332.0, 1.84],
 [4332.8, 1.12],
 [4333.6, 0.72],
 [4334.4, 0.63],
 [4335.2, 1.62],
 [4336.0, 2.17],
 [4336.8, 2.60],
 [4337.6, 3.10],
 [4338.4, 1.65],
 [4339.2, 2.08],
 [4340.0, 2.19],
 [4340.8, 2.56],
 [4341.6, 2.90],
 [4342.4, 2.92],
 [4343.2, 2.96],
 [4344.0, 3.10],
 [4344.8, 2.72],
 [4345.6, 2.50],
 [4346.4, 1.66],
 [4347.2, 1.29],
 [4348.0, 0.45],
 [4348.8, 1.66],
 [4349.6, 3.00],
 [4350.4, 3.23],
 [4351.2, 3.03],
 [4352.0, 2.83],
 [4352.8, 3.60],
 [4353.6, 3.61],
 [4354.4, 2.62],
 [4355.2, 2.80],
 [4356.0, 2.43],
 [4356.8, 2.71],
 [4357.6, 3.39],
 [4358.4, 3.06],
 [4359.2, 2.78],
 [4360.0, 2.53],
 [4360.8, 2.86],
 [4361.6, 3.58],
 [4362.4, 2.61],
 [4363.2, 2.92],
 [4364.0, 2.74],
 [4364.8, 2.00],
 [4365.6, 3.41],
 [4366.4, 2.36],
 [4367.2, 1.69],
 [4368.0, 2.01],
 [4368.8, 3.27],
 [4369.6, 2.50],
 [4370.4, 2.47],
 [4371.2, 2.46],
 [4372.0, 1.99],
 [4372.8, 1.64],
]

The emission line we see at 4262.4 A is Lyman alpha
